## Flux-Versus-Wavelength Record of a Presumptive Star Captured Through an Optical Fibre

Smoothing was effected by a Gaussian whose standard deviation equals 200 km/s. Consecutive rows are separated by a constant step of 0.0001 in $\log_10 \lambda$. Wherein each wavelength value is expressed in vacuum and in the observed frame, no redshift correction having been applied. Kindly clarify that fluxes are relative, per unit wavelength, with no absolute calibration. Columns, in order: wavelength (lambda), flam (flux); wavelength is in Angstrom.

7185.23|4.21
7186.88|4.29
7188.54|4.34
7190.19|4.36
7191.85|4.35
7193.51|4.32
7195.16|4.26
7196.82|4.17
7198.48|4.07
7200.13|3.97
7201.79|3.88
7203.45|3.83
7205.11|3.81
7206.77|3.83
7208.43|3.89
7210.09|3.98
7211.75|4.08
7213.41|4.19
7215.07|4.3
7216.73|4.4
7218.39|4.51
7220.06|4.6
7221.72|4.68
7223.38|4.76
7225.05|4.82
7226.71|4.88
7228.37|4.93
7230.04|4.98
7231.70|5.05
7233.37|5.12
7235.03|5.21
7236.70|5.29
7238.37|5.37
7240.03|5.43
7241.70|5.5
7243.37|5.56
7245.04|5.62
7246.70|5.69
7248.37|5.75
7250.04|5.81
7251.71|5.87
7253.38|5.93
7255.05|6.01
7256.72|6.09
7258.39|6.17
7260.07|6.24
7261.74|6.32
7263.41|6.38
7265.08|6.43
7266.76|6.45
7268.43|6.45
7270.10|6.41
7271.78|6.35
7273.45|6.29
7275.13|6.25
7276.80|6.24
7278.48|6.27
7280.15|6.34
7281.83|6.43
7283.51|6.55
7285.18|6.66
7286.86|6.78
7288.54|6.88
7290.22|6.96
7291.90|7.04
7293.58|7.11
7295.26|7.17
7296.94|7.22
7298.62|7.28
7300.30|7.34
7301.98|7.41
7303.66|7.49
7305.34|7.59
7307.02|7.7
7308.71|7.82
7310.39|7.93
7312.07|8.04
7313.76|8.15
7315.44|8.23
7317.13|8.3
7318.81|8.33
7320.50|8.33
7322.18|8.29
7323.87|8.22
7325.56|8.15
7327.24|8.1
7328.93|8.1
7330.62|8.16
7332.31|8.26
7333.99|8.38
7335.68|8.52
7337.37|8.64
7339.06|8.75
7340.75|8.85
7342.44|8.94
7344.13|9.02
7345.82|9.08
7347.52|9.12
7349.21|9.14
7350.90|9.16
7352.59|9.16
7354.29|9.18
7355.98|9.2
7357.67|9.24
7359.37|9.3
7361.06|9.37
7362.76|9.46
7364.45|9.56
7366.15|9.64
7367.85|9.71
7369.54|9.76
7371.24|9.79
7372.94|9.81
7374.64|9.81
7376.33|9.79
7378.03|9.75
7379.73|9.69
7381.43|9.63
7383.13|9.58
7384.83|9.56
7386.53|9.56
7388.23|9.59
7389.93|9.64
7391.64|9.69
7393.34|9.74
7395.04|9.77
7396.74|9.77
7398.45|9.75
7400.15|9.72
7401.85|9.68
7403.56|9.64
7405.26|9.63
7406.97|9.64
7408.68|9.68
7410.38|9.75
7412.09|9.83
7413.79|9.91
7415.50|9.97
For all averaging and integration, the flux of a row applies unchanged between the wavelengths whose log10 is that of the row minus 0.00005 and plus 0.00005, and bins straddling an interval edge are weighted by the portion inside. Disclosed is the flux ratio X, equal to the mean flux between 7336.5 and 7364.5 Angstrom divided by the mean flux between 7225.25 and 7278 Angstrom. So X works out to 1.6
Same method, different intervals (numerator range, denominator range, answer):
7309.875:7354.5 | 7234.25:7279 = 1.43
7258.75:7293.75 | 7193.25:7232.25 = 1.50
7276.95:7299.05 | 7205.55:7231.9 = 1.52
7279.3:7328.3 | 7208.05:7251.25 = 1.52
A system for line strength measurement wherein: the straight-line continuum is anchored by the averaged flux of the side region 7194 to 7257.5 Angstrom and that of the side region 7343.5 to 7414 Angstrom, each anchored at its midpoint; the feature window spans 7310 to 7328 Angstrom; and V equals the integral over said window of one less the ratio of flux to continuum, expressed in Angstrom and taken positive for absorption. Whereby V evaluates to -1.1 Angstrom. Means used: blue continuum 4.84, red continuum 9.56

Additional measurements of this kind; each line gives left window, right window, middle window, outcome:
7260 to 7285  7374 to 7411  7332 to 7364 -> -2.1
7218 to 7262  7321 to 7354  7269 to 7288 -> 0.7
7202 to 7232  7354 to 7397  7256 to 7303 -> -1.4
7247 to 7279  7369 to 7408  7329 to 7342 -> -0.5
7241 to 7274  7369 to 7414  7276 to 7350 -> -2.1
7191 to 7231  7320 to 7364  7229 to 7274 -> -1.1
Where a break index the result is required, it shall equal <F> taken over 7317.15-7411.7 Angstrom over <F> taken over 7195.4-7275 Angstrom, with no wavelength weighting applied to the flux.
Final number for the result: 1.78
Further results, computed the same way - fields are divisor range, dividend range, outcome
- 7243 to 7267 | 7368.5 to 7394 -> 1.61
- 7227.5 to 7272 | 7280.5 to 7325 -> 1.30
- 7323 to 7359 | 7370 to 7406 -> 1.11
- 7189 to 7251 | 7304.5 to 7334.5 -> 1.73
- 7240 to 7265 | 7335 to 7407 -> 1.59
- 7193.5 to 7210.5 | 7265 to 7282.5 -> 1.59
